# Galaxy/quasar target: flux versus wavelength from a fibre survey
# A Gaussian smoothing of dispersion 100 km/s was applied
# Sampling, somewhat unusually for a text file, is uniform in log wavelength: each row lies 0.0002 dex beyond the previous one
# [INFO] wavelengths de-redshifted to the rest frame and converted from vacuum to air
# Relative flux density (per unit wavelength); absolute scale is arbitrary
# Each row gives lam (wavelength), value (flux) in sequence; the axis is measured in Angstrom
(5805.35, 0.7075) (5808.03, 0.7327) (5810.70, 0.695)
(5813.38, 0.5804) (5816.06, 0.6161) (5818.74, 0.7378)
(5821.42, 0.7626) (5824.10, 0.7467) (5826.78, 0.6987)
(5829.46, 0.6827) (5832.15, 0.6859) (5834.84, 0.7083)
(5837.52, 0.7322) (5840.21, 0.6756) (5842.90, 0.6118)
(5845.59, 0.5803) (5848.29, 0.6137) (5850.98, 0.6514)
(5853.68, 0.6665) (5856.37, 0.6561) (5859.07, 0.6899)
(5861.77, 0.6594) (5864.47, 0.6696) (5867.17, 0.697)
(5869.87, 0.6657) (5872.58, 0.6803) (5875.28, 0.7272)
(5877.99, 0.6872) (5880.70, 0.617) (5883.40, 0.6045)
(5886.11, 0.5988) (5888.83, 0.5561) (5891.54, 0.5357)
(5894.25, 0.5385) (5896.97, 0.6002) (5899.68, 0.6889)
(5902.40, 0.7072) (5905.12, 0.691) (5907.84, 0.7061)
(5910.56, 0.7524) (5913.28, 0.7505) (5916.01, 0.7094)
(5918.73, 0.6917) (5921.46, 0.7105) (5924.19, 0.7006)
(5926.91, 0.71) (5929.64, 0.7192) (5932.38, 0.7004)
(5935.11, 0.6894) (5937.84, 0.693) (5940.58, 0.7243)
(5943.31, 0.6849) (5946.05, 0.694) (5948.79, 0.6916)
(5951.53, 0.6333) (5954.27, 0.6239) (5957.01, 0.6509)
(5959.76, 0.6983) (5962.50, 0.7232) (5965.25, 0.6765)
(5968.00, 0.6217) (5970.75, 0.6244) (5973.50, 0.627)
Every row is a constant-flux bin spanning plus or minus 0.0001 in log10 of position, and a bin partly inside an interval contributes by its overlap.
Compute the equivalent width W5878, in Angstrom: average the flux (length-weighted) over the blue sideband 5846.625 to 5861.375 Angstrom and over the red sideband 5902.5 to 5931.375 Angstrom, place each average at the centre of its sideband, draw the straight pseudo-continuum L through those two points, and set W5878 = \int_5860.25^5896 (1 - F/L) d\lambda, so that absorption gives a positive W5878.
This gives 2.2 Angstrom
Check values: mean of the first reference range 0.654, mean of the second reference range 0.714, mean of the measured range 0.633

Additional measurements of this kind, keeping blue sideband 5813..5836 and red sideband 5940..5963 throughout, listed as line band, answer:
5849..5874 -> 0.8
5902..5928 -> -1.2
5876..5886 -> 0.7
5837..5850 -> 1.0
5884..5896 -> 2.2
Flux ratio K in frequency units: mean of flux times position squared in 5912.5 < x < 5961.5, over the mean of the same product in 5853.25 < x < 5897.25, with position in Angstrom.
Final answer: 1.11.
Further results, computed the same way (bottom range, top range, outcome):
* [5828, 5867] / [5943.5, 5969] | 1.05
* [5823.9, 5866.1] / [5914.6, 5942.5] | 1.08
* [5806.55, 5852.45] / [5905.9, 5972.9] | 1.06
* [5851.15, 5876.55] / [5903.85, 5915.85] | 1.08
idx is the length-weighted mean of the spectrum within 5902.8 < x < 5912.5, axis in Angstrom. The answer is 0.718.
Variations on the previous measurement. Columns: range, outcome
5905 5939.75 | 0.71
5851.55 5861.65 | 0.668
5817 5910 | 0.663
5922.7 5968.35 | 0.686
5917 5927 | 0.703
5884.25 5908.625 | 0.622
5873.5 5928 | 0.664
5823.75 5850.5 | 0.67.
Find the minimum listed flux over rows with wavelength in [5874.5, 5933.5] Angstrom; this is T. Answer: 0.5357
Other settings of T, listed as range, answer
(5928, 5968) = 0.6217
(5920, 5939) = 0.6894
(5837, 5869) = 0.5803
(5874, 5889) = 0.5561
